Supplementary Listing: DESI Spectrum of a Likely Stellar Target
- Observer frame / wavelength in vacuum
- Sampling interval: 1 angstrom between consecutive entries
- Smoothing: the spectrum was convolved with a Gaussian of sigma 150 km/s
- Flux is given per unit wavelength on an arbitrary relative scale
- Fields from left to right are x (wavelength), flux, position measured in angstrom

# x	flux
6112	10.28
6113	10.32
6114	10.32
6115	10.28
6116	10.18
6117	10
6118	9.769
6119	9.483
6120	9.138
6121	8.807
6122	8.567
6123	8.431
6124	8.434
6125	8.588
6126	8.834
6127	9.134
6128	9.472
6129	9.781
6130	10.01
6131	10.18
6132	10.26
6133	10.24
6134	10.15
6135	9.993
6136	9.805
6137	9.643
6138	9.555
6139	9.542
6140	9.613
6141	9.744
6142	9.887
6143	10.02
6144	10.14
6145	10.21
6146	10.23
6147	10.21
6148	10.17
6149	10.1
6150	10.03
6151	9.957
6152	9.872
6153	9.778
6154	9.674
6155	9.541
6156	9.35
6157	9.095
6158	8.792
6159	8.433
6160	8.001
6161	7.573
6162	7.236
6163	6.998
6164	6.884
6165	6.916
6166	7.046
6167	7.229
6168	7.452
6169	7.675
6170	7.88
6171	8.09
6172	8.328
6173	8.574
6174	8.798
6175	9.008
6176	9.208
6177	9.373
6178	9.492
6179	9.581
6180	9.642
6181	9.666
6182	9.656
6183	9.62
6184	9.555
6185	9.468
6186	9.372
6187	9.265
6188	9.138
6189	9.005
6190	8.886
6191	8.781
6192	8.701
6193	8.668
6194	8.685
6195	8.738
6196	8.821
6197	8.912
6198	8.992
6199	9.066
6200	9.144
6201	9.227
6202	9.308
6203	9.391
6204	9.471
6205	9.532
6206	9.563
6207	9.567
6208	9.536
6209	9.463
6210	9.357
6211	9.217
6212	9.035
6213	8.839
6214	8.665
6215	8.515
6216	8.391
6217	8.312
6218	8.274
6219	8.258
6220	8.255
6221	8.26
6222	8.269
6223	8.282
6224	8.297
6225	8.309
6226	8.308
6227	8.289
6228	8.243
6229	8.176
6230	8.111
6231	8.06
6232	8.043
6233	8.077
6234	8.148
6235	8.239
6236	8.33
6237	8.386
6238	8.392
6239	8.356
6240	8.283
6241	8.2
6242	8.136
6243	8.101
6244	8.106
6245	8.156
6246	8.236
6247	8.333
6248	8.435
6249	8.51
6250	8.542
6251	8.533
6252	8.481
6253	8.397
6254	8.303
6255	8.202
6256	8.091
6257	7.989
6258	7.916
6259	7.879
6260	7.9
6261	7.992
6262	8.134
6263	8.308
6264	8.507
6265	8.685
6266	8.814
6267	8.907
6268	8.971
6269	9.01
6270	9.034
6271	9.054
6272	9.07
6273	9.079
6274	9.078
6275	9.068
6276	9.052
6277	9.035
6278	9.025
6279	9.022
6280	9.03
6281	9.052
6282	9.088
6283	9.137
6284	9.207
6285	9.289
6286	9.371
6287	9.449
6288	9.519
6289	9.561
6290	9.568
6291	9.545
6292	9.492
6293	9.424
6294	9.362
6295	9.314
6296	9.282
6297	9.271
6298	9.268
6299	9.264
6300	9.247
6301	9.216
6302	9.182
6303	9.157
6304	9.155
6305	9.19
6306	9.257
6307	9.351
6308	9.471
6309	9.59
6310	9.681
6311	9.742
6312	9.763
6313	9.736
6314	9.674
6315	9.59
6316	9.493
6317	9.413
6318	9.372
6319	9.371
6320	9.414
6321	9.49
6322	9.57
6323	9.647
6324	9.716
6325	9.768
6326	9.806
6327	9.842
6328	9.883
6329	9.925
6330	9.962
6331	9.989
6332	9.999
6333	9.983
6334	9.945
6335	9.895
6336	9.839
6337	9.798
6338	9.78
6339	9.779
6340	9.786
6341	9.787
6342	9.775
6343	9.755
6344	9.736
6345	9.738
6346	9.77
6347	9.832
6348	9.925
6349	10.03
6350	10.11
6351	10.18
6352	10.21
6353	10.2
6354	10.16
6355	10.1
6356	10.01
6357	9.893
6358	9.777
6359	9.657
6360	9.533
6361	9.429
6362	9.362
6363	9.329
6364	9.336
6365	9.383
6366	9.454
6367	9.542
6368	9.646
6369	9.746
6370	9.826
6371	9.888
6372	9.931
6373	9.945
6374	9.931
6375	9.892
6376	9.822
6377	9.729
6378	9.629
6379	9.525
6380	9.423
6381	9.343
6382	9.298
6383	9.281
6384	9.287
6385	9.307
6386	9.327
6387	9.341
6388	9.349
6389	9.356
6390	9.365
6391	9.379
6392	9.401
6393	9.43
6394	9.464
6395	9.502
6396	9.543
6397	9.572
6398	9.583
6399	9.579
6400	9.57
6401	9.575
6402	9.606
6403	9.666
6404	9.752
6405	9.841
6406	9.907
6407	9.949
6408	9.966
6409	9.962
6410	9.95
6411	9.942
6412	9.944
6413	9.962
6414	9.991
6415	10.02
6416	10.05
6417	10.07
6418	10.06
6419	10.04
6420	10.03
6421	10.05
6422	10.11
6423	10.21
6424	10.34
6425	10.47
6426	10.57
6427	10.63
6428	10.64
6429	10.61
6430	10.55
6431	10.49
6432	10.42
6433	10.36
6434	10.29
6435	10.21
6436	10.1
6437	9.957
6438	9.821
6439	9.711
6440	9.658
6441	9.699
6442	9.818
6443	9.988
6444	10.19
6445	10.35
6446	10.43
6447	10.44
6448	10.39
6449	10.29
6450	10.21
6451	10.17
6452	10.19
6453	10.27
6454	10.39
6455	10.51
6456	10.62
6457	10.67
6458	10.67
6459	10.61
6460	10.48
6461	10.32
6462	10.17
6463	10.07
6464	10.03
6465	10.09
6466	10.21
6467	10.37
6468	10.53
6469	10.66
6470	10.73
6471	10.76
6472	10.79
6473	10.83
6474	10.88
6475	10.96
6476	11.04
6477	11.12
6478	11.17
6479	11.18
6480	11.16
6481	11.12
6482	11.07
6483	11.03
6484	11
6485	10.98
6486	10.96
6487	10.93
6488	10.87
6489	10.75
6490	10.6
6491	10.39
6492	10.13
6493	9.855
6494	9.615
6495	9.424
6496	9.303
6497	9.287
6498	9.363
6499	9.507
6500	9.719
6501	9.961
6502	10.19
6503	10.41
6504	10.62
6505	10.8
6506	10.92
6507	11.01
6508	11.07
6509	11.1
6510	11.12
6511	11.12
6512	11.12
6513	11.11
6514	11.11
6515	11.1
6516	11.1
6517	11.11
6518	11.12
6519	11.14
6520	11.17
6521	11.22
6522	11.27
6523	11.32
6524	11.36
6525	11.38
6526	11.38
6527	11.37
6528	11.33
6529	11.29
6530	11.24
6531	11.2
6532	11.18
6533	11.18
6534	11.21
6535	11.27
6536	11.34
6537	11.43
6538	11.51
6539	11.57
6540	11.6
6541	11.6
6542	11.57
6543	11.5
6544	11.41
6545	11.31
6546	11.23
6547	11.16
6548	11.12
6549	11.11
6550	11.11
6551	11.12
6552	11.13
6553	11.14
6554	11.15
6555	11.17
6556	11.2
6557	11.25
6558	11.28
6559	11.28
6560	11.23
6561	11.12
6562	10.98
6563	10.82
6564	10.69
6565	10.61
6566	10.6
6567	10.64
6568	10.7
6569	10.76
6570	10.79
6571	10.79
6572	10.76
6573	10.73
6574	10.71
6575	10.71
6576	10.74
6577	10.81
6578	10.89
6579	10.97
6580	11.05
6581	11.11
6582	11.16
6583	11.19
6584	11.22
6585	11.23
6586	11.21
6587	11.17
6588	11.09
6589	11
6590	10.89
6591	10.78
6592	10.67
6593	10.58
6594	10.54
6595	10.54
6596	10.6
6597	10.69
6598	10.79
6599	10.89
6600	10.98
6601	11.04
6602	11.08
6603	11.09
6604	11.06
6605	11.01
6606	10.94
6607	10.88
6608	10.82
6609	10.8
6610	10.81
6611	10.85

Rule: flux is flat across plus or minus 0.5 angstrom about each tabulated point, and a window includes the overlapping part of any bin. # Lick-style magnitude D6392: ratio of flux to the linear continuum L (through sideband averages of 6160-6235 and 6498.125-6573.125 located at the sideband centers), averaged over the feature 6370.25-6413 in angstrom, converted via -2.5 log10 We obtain 0.04 mag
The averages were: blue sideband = 8.64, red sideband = 11.1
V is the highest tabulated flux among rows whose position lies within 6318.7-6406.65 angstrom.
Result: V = 10.21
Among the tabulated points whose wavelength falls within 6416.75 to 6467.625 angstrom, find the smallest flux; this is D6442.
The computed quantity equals 9.658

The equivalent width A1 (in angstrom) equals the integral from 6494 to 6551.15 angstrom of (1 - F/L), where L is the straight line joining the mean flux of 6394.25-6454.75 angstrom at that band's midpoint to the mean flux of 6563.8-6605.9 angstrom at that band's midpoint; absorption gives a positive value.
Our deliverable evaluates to -2.21 angstrom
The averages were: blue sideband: 10.1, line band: 11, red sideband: 10.9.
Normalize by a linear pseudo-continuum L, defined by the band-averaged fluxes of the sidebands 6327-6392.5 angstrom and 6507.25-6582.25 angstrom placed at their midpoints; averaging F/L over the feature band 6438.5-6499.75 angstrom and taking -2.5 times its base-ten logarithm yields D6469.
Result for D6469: 0.015 mag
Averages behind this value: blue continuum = 9.72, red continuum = 11.1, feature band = 10.4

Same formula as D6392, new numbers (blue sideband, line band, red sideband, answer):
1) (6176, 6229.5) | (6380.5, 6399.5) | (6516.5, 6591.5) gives 0.08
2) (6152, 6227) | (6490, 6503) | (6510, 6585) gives 0.11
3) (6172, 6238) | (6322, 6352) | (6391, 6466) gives -0.03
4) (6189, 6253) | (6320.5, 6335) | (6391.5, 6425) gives -0.06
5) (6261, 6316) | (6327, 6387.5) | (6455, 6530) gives 0.00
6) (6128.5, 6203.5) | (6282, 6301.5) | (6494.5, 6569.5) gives 0.05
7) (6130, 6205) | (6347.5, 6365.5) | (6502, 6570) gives 0.04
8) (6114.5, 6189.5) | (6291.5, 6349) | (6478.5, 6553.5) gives 0.04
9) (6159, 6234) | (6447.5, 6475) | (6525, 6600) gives -0.01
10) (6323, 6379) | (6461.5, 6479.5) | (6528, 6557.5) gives 0.01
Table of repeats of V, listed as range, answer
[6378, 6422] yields 10.11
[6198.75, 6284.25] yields 9.567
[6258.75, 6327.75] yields 9.842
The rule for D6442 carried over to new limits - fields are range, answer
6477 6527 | 9.287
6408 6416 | 9.942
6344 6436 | 9.281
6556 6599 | 10.54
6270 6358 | 9.022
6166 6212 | 7.046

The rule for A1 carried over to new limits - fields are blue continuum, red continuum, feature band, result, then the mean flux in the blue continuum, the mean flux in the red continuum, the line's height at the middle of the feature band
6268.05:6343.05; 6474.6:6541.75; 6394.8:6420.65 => 0.9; 9.46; 10.9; 10.2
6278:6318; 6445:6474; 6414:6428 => 0.0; 9.37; 10.4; 10.2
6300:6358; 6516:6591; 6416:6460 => 0.6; 9.72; 11.1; 10.4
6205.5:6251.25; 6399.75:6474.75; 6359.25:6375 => 0.0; 8.46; 10.2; 9.63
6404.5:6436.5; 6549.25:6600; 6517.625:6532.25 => -0.8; 10.2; 10.9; 10.7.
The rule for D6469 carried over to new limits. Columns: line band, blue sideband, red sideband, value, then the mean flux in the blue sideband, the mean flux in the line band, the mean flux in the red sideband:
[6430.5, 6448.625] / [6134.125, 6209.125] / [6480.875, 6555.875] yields 0.04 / 9.09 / 10.1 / 10.9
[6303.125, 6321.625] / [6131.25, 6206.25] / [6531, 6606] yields 0.04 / 9.12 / 9.48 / 11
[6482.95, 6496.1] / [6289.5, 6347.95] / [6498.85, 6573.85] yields 0.03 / 9.6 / 10.4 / 11.1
